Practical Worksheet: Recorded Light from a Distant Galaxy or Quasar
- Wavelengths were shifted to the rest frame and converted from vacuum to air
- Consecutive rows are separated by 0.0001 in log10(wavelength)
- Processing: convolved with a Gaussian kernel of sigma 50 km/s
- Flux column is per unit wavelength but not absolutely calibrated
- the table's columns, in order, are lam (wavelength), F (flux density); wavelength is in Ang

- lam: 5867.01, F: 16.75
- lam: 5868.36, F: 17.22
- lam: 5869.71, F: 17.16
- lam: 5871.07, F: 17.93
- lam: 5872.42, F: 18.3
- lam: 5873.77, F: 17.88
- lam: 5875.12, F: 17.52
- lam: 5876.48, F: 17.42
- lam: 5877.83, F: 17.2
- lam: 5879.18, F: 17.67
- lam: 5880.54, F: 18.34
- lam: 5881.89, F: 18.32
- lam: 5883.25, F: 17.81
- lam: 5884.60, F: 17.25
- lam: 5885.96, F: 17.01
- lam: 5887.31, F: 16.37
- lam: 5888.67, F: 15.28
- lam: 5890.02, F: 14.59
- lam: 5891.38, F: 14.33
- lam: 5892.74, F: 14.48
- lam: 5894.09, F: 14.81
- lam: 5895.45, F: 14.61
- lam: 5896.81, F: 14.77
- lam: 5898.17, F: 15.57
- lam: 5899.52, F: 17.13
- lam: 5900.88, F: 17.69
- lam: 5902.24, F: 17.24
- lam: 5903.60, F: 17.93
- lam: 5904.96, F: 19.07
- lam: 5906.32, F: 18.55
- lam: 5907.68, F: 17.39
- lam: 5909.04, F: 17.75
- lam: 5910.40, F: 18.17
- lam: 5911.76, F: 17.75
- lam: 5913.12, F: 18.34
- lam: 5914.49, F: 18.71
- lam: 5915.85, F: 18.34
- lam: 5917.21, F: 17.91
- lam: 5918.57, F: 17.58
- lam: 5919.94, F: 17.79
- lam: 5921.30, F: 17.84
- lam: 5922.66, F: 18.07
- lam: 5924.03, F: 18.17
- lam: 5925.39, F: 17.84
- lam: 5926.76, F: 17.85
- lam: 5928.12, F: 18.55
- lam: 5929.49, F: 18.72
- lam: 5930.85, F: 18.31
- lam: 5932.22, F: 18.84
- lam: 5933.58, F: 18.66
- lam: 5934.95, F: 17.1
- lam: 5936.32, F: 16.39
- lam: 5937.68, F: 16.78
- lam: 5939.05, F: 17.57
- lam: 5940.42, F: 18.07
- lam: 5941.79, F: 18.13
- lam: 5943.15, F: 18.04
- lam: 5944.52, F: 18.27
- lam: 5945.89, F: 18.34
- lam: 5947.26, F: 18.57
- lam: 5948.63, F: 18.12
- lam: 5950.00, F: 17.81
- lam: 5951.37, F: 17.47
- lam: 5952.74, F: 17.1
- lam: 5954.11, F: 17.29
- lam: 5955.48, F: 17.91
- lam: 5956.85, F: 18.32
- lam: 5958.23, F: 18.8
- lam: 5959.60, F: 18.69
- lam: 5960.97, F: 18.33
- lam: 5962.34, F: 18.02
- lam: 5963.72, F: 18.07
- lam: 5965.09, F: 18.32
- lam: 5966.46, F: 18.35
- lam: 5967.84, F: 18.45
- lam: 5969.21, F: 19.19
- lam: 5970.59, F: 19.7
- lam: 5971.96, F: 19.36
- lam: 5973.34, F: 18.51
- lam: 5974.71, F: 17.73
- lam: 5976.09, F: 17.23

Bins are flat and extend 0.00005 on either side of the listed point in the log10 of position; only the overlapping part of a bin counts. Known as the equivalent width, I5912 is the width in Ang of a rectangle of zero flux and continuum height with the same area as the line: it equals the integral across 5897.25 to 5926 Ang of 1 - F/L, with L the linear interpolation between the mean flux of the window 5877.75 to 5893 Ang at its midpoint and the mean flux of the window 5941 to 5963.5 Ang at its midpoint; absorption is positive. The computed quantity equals -1.10 Ang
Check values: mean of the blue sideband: 16.6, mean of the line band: 17.8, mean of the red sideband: 18.1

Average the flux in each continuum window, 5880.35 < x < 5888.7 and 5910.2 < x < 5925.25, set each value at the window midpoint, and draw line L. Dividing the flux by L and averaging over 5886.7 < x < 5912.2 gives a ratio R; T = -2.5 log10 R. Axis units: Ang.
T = 0.07 mag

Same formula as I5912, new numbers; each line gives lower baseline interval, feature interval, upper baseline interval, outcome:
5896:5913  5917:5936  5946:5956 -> -0.5 Ang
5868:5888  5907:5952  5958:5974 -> 0.5 Ang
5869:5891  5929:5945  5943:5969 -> 0.0 Ang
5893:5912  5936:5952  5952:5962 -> 0.0 Ang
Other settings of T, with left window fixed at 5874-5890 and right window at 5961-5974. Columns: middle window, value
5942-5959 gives 0.02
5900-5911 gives -0.02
